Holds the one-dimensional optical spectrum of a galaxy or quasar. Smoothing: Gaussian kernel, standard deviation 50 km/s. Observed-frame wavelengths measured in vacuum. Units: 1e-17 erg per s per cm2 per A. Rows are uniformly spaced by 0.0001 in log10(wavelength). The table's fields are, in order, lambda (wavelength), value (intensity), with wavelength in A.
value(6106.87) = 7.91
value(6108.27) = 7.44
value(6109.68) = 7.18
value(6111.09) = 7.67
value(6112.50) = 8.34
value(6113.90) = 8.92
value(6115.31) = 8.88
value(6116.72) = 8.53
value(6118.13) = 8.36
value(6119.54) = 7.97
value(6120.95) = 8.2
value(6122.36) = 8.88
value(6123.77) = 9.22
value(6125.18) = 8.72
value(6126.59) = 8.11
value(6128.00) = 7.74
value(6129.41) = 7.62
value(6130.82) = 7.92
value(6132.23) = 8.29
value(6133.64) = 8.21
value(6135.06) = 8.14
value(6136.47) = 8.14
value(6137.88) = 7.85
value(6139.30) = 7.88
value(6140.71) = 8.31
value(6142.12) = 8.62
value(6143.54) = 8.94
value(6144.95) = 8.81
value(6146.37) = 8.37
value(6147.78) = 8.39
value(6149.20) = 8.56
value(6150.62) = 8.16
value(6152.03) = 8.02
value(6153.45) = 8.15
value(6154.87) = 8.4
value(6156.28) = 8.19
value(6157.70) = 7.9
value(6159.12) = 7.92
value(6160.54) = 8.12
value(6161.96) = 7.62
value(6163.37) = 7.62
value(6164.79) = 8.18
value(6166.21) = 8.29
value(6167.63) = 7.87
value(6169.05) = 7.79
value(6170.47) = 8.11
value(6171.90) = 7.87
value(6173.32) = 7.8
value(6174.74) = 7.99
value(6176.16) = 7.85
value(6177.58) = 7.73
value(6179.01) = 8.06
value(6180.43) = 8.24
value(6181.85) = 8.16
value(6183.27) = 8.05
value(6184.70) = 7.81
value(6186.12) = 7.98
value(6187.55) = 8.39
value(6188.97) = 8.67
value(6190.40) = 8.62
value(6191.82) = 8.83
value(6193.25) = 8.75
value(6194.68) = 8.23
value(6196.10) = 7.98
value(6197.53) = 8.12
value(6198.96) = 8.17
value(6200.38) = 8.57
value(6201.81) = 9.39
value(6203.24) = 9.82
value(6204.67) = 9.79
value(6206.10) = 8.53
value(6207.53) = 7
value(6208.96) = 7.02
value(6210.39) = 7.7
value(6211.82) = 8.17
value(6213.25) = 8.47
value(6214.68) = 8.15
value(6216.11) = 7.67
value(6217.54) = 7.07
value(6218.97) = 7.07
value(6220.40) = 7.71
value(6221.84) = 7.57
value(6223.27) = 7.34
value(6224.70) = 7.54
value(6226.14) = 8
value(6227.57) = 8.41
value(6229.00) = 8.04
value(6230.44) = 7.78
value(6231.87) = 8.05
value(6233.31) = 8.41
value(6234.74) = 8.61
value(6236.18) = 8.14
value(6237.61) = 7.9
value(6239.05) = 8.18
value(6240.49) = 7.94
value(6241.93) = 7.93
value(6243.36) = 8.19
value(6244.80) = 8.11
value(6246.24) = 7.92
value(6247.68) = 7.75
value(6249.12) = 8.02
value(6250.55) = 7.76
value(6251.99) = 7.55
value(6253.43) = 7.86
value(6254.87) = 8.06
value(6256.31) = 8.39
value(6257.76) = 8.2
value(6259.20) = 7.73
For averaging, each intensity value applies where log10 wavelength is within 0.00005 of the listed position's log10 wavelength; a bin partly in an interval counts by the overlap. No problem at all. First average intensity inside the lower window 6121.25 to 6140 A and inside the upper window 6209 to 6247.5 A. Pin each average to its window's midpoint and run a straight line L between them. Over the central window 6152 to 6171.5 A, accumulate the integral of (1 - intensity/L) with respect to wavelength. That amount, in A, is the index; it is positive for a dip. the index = 0.2 A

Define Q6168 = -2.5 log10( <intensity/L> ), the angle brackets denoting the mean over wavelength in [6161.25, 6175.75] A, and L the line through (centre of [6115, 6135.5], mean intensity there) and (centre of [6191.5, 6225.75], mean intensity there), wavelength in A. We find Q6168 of 0.04 mag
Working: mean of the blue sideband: 8.31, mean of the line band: 7.91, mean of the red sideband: 8.1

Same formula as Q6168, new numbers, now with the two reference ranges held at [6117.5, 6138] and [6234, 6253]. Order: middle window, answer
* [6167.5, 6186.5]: 0.025 mag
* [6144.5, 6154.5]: -0.019 mag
